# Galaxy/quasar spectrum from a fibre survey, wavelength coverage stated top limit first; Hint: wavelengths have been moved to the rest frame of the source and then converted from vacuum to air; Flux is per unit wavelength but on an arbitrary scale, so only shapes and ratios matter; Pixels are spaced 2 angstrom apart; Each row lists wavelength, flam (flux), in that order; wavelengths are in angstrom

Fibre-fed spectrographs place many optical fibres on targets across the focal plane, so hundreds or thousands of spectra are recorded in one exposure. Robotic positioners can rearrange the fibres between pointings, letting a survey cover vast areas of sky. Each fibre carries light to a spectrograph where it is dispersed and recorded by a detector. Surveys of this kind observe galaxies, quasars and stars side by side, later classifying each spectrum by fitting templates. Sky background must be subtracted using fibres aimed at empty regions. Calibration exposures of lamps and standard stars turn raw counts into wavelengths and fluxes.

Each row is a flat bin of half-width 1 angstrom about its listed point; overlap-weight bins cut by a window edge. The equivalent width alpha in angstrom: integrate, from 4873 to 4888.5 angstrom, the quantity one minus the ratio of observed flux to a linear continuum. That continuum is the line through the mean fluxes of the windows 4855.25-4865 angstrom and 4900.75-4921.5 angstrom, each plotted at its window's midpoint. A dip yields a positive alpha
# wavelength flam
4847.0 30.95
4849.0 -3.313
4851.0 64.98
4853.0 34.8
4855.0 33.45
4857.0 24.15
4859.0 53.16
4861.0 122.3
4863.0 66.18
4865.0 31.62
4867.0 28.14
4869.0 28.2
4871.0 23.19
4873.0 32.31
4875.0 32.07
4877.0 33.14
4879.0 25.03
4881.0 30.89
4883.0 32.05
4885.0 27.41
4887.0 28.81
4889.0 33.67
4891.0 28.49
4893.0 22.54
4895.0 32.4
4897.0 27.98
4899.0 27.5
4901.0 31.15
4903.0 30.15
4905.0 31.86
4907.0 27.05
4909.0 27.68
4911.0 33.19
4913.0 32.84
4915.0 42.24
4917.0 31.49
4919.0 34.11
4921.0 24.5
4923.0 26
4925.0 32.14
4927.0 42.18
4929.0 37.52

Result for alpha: 5.9 angstrom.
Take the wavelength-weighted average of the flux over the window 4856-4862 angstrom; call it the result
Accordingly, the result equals 66.5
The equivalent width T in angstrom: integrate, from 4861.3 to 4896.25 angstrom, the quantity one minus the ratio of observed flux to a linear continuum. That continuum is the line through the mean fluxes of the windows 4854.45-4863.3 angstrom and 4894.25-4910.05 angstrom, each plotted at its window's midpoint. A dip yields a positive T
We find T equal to 9.86 angstrom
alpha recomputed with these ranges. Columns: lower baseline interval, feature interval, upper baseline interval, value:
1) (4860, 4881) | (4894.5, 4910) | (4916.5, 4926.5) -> 2.3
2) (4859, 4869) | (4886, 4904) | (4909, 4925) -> 5.6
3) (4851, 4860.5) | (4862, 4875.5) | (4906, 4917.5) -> 2.2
